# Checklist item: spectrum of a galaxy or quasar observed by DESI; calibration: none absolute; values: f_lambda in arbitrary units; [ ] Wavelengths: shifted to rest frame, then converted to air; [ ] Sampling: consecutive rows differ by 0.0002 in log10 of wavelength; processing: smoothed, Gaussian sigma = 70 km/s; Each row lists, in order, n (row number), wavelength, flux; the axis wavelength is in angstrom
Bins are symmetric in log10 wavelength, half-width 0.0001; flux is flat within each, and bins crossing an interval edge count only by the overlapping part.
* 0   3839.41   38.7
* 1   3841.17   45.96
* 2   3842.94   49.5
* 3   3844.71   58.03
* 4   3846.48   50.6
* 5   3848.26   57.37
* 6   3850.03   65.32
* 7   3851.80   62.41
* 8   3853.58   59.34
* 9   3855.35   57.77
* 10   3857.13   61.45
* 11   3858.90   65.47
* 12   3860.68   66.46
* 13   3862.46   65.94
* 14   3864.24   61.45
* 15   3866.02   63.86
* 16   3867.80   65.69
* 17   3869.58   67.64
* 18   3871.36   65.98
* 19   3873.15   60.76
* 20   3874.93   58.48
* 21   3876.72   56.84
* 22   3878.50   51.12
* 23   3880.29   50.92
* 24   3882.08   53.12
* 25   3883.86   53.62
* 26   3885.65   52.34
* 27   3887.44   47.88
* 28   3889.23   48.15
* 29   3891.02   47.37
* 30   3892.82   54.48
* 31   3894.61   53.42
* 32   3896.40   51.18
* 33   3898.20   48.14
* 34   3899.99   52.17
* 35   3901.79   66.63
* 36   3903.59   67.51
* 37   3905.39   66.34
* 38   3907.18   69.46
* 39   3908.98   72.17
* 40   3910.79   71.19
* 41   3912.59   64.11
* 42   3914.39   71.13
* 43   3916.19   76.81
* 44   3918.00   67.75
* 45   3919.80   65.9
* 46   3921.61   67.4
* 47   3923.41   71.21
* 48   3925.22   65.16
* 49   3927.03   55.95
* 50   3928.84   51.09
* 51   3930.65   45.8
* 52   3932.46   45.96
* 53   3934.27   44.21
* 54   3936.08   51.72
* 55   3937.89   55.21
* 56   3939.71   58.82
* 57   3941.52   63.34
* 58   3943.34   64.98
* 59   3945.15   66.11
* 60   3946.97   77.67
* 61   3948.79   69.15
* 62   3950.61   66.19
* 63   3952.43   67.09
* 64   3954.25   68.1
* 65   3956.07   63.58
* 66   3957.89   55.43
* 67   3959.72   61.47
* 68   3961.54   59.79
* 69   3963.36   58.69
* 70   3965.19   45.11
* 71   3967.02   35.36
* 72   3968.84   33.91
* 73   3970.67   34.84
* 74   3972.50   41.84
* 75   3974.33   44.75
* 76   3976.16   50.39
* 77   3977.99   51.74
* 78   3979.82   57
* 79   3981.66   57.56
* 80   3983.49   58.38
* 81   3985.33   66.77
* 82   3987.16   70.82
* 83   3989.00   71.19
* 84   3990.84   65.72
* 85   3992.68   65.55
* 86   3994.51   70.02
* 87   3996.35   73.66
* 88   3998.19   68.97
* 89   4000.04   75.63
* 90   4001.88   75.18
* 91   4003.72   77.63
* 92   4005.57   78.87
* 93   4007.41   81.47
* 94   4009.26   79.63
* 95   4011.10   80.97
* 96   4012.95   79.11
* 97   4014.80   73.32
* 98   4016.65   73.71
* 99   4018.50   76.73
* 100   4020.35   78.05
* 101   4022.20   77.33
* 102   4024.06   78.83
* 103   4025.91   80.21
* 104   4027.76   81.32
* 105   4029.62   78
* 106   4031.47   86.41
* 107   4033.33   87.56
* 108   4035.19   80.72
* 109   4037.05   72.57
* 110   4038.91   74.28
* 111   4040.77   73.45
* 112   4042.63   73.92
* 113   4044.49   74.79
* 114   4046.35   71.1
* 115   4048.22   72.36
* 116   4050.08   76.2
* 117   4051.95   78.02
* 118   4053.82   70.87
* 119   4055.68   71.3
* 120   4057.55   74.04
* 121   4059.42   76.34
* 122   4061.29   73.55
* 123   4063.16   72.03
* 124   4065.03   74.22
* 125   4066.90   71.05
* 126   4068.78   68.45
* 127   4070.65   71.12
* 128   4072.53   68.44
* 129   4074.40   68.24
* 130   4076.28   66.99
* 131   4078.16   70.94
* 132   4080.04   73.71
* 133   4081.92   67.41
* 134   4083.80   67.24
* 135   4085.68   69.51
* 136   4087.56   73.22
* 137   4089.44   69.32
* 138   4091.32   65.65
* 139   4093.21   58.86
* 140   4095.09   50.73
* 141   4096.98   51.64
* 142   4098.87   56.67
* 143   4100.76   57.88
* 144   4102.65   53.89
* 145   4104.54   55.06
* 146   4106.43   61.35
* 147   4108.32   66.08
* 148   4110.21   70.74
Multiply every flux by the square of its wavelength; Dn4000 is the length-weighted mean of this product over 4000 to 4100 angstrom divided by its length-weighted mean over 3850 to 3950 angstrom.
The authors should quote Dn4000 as 1.30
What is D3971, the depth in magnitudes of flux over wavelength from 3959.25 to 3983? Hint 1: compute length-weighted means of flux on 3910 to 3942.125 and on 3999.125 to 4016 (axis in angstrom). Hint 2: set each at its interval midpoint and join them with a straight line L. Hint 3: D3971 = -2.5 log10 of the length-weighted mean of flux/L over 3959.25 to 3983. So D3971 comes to 0.40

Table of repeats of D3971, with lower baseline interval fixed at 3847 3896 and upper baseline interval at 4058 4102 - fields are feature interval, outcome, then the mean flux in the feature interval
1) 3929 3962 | 0.02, 60.1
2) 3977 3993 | 0.01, 62.6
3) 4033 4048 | -0.15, 75.4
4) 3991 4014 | -0.18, 75.2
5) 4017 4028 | -0.21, 78.3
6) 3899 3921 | -0.13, 67.5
